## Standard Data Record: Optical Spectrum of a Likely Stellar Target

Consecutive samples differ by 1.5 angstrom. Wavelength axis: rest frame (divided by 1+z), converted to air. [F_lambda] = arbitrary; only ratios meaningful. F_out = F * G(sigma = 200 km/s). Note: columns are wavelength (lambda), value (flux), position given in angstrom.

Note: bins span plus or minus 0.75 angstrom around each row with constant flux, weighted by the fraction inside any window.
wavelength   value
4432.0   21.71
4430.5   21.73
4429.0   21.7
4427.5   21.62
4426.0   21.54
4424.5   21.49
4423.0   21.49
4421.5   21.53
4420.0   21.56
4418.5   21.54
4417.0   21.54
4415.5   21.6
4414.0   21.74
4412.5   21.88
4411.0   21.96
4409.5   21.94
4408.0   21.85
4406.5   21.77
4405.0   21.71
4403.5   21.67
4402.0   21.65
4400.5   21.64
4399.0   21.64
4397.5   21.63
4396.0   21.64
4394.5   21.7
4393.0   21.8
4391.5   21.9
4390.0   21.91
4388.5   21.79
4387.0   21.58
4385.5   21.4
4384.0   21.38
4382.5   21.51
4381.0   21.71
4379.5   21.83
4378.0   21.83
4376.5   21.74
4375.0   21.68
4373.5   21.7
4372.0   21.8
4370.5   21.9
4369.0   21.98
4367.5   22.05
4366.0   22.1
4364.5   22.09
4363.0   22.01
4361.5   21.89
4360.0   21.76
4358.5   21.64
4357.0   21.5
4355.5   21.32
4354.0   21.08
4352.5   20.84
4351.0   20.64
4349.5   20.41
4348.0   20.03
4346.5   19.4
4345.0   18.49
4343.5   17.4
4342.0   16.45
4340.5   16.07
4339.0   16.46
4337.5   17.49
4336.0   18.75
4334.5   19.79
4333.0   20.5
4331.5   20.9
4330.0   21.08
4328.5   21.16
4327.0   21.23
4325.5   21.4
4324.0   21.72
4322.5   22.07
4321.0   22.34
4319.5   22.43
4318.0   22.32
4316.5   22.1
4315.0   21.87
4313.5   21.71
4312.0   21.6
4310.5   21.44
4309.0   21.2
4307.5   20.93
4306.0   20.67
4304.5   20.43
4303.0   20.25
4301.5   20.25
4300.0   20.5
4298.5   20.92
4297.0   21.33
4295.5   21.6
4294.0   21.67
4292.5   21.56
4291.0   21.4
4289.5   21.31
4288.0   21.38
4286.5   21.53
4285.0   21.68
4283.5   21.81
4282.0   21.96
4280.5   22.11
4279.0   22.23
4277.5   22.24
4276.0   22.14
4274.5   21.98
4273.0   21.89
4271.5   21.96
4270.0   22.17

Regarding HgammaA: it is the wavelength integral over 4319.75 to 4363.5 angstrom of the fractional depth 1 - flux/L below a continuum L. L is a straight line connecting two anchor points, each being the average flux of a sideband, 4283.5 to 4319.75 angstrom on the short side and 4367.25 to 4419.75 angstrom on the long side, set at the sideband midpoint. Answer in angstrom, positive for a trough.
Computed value 2.62 angstrom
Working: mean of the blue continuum 21.3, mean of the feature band 20.2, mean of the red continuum 21.7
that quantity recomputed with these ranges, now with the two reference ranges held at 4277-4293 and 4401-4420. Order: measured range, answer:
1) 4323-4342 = 1.9 angstrom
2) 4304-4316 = 0.3 angstrom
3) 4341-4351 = 1.4 angstrom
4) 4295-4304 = 0.4 angstrom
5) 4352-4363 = 0.1 angstrom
